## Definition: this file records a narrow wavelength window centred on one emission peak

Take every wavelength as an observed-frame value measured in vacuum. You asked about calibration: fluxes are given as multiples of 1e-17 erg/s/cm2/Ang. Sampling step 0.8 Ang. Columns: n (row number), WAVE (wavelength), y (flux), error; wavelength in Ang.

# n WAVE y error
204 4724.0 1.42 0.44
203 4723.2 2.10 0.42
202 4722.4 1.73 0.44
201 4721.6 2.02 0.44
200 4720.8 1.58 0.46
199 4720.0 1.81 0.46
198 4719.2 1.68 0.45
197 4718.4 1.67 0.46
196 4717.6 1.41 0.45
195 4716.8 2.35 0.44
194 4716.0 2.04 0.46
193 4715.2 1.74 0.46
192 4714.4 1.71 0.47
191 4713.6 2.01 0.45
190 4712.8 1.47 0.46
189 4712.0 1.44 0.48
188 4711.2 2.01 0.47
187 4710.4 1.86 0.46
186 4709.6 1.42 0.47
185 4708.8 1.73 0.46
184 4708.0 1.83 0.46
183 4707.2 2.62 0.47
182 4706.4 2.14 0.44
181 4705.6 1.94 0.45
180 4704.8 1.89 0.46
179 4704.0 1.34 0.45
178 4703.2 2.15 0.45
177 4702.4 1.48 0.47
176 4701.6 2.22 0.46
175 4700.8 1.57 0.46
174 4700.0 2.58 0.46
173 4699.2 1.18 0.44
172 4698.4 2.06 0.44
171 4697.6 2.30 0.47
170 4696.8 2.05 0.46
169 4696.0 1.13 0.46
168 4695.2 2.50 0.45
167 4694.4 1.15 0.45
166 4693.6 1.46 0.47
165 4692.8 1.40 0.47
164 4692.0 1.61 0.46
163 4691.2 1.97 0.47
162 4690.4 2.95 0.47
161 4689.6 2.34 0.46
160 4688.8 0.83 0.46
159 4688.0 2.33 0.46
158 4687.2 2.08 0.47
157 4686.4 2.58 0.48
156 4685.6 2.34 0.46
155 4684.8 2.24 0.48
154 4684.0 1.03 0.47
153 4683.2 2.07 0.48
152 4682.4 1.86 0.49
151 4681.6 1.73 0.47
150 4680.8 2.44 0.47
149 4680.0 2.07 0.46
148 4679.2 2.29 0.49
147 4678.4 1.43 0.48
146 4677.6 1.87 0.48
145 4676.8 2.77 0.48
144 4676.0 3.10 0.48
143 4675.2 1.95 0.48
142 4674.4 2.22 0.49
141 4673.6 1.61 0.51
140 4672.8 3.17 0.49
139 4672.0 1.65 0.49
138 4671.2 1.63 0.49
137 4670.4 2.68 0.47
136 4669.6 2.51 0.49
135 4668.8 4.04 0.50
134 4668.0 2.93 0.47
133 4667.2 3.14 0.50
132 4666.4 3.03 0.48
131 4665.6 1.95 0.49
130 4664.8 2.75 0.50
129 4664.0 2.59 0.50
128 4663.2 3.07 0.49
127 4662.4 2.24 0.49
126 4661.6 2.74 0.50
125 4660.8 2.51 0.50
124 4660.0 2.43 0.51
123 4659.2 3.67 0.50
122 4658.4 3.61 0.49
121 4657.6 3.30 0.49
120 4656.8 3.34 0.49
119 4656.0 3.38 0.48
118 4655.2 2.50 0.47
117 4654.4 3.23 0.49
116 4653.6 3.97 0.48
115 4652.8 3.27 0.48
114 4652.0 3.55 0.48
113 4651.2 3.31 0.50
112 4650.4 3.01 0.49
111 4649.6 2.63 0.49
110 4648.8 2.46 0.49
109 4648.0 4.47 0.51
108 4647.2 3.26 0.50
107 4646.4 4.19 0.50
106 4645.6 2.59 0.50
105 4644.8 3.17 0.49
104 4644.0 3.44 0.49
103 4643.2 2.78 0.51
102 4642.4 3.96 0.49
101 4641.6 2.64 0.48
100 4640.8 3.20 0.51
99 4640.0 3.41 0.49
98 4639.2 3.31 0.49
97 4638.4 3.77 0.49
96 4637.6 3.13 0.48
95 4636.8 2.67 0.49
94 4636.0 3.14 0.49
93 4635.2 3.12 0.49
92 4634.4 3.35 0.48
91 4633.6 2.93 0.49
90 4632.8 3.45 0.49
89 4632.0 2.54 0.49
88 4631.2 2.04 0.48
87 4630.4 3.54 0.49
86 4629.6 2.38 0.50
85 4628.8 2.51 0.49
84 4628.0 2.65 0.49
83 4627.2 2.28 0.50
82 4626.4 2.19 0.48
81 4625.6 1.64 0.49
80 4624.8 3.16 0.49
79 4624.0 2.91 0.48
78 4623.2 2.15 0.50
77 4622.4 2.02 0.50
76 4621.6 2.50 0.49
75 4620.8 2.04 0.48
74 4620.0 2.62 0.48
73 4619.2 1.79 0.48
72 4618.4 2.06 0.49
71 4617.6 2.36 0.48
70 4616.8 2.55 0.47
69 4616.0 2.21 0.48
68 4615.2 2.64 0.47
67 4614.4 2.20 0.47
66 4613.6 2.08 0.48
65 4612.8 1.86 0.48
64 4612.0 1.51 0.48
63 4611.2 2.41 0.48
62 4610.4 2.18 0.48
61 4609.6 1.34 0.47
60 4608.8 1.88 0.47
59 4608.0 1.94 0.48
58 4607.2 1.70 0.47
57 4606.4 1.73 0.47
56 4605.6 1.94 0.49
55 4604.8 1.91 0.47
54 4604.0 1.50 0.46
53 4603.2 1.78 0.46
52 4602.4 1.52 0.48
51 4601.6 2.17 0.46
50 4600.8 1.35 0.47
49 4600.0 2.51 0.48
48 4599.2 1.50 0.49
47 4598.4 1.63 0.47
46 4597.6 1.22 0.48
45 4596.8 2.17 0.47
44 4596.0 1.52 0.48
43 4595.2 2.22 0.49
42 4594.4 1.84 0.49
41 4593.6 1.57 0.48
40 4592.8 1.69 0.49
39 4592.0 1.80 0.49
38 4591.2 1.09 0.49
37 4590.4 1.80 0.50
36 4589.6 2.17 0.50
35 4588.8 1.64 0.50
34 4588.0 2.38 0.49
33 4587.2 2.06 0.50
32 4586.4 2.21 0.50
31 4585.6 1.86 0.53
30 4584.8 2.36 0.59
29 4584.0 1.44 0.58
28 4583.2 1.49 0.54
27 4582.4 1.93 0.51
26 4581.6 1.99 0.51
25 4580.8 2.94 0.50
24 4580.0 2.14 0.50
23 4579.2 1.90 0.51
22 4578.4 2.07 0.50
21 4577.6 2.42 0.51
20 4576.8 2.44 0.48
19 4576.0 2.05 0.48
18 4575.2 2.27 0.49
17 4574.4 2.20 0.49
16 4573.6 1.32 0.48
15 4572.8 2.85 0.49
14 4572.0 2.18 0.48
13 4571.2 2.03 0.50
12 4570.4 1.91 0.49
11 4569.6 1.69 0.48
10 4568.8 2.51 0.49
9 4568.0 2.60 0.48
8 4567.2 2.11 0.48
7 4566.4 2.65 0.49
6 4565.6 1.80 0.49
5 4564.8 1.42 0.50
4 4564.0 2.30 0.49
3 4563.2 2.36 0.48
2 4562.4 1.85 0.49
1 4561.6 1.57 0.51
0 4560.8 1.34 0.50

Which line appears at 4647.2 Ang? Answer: Mg II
